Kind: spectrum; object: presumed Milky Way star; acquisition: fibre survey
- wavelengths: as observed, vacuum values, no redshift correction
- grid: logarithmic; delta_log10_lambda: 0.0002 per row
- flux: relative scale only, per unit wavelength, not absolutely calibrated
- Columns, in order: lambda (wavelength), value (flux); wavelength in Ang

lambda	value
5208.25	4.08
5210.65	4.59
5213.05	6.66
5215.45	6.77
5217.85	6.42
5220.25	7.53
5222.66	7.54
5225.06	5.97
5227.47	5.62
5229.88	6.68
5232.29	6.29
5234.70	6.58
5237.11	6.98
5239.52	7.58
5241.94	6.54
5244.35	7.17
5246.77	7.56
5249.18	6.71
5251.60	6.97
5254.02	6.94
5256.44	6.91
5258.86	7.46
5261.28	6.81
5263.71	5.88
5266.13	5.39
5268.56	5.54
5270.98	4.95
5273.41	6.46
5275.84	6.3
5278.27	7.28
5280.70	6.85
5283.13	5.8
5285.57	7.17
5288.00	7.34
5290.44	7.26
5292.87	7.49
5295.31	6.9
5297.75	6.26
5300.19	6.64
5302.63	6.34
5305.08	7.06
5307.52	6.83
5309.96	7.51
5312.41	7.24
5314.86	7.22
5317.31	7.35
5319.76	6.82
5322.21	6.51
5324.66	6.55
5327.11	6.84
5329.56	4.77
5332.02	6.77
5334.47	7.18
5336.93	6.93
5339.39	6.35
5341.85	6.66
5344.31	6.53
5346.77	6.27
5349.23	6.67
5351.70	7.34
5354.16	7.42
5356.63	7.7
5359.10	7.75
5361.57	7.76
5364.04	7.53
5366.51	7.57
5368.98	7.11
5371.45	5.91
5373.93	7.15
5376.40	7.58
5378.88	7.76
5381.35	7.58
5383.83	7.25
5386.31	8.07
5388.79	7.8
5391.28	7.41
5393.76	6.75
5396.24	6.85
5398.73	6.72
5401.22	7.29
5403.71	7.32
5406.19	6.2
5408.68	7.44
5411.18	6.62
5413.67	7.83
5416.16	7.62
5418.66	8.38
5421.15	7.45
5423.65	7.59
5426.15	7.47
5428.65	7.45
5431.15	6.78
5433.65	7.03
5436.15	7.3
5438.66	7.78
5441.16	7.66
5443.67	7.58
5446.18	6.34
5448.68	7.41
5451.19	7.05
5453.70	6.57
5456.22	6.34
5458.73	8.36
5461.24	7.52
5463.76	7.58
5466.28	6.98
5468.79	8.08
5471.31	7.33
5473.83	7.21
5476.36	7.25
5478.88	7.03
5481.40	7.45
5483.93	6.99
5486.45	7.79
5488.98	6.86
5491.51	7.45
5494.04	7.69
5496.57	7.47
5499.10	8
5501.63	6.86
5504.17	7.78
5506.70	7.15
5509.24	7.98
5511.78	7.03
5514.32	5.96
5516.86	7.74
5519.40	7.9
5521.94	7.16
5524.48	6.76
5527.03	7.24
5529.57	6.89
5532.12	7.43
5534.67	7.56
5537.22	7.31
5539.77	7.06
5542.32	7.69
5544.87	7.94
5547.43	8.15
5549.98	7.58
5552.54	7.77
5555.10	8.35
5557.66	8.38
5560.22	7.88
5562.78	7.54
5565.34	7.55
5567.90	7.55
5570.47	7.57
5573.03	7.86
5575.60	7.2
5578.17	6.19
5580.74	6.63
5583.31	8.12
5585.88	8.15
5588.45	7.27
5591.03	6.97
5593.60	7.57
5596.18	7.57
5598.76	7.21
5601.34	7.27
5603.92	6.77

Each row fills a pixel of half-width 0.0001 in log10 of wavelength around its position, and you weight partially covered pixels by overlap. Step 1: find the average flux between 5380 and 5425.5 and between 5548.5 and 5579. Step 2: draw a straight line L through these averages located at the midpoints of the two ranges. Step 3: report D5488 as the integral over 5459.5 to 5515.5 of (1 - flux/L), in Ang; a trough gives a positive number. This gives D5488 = 1.1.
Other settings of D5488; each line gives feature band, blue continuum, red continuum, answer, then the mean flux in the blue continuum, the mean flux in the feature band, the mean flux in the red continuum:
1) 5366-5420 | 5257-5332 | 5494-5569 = -2.2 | 6.63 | 7.28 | 7.51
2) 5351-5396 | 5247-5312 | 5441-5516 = -2.8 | 6.68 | 7.4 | 7.29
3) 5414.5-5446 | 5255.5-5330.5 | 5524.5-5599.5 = -1.7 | 6.64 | 7.47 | 7.51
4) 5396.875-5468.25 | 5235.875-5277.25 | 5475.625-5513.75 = -1.2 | 6.6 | 7.28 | 7.36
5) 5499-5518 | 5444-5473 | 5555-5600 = 0.2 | 7.25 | 7.27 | 7.51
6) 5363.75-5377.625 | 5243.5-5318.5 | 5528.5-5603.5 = -0.2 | 6.76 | 7.12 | 7.52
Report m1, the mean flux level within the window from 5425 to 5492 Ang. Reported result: 7.28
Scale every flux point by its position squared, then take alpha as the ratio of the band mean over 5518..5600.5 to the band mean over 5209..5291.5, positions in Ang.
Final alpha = 1.3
